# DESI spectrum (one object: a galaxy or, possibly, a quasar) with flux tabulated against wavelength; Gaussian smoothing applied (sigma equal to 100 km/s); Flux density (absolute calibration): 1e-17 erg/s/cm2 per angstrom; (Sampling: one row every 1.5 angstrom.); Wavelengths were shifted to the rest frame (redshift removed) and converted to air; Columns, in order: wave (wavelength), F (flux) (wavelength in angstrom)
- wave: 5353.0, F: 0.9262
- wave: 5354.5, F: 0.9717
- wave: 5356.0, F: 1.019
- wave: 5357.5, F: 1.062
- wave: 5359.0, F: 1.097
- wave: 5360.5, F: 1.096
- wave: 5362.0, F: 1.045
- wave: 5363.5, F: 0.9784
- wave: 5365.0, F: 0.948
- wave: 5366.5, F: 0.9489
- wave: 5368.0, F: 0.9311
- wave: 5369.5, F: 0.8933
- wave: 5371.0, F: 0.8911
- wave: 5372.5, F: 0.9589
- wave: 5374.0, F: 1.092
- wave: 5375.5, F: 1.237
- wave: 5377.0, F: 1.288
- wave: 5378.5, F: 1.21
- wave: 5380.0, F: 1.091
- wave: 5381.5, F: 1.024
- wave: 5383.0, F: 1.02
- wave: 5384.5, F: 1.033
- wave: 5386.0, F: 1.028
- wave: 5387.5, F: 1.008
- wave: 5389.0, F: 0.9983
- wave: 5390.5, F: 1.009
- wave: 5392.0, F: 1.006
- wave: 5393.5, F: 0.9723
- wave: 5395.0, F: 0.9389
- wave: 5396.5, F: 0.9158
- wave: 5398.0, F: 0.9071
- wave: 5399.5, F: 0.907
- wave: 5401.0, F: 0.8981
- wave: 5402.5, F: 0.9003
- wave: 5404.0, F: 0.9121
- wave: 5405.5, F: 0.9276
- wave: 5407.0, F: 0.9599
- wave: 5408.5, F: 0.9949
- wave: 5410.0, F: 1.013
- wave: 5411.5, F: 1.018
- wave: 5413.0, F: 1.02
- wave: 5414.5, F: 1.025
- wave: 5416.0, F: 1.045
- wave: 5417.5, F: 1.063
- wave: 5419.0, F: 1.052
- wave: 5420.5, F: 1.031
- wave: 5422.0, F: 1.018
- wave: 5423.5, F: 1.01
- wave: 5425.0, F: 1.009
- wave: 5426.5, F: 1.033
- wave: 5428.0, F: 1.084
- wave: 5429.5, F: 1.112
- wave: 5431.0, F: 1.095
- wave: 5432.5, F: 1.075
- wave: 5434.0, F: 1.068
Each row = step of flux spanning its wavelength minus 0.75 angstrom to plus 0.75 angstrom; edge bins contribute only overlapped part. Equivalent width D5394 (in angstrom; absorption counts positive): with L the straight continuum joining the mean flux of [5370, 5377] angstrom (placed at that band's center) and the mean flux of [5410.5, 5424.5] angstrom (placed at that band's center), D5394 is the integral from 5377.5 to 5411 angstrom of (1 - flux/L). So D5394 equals 2.0 angstrom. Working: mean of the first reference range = 1.07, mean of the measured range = 0.988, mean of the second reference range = 1.03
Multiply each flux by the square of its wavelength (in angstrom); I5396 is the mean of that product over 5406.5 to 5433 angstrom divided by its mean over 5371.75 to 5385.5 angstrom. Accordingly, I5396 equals 1.0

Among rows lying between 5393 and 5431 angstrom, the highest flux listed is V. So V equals 1.112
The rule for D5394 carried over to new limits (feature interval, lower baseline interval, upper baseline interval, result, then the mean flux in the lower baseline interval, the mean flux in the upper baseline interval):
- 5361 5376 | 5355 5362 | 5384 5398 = 0.7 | 1.06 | 0.985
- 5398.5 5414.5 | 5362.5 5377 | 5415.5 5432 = 1.2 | 1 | 1.05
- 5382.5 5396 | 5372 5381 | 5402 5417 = 1.1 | 1.15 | 0.984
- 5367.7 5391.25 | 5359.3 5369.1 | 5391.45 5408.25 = -2.0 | 0.993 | 0.932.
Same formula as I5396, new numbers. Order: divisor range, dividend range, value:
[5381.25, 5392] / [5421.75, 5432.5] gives 1.05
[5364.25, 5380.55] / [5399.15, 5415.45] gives 0.94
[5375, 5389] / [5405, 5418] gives 0.93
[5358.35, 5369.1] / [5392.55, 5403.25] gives 0.93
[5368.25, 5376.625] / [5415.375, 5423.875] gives 1.03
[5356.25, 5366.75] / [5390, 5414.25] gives 0.94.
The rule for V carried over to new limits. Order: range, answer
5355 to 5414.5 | 1.288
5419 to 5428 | 1.084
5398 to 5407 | 0.9599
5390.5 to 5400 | 1.009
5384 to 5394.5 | 1.033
